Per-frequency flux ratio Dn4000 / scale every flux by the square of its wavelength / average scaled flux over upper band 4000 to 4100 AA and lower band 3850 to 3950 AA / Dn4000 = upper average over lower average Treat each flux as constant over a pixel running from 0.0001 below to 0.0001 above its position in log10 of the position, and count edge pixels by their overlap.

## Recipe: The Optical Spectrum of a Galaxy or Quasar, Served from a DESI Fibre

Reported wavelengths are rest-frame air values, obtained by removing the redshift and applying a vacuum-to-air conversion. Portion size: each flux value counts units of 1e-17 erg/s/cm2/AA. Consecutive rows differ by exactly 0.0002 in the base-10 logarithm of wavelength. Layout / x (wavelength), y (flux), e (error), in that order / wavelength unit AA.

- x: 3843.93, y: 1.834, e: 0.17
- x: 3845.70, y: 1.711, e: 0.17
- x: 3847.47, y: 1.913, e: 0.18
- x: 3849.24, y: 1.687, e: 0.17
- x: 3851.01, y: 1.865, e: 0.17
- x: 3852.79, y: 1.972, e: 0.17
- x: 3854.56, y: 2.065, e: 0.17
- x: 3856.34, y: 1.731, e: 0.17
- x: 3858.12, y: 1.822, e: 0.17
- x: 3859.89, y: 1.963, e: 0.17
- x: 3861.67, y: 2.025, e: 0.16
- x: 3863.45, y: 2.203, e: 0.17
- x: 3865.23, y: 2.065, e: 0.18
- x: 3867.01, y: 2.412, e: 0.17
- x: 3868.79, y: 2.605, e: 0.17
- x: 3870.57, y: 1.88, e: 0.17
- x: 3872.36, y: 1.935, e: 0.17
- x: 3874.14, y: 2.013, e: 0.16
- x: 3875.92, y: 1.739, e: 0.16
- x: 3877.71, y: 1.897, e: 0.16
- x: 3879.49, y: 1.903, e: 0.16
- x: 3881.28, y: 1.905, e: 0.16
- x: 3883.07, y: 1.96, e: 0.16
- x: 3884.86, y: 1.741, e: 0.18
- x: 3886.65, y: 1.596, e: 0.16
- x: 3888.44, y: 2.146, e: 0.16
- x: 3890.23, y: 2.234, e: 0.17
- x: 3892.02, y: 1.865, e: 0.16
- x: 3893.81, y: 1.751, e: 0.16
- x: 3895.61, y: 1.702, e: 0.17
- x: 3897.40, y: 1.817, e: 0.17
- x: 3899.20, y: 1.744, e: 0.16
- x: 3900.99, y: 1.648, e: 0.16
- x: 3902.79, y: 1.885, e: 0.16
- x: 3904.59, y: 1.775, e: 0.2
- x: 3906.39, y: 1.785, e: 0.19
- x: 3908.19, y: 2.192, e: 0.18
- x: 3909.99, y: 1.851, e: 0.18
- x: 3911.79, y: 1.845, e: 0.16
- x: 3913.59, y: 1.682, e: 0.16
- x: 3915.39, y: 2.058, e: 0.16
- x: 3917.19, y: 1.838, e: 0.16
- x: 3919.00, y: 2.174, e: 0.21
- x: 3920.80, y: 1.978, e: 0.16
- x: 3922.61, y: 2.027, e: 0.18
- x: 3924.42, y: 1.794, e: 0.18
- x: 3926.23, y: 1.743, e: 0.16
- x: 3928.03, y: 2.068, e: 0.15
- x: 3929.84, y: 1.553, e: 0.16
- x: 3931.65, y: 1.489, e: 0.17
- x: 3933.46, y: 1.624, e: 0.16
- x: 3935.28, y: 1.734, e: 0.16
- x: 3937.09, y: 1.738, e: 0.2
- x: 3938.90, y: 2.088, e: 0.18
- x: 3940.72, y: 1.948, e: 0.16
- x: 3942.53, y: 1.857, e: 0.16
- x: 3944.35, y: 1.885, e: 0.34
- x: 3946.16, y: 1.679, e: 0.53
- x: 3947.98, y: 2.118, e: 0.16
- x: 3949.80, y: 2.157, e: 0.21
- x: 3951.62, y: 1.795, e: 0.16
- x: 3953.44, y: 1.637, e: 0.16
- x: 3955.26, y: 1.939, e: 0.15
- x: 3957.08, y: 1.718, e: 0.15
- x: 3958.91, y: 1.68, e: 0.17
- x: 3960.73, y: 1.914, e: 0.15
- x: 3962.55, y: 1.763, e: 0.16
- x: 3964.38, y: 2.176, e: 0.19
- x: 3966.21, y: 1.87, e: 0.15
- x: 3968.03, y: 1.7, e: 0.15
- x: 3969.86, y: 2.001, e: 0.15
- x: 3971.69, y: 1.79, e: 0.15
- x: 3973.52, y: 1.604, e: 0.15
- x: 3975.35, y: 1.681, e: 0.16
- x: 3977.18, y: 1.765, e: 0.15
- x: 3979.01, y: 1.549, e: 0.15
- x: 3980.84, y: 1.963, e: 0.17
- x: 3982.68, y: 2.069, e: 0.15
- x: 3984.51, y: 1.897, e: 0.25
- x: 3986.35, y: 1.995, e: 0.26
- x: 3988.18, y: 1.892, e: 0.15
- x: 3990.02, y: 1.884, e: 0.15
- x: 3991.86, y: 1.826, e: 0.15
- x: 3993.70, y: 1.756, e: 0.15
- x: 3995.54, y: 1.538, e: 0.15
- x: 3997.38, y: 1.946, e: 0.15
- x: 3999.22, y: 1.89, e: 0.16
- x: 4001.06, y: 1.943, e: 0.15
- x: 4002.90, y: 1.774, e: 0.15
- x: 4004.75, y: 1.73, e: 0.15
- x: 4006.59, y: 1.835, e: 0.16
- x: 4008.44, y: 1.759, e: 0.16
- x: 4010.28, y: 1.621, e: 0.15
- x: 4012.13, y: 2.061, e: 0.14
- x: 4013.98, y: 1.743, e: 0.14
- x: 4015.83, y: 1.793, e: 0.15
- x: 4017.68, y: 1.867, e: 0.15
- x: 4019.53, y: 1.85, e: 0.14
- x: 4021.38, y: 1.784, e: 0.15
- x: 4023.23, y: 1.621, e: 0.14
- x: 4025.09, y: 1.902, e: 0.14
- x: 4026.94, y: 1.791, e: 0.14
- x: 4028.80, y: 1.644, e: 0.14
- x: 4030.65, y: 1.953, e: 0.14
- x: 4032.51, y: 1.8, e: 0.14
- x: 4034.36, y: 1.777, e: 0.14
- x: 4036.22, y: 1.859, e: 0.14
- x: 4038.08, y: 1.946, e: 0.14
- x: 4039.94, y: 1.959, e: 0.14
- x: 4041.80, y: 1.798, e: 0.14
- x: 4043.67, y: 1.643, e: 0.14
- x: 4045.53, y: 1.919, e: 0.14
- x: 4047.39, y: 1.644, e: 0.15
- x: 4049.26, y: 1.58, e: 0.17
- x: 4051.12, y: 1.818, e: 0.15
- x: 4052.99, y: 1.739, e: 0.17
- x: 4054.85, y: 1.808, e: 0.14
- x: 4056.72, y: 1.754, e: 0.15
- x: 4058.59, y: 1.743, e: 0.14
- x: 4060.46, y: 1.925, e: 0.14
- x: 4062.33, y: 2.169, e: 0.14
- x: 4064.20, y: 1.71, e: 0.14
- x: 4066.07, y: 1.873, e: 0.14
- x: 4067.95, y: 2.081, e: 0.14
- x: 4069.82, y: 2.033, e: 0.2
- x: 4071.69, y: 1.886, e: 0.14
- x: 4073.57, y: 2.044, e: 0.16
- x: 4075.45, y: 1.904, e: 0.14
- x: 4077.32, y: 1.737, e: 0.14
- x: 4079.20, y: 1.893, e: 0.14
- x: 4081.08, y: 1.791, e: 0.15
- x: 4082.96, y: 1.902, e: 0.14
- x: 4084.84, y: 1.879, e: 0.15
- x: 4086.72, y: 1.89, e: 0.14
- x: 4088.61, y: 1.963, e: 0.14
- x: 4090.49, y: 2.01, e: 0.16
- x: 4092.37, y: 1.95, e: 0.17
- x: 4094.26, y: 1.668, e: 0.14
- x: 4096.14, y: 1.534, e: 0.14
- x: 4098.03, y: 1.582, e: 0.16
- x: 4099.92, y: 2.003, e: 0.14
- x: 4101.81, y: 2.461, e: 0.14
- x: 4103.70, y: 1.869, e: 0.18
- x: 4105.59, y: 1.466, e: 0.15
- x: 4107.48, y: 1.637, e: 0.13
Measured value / 1.04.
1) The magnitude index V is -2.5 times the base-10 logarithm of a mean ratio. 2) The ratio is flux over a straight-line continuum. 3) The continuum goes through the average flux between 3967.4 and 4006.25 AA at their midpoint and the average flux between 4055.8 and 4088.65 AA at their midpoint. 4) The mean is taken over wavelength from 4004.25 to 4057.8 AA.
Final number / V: 0.039 mag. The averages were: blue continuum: 1.82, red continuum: 1.9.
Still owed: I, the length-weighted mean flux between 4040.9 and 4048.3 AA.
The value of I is 1.75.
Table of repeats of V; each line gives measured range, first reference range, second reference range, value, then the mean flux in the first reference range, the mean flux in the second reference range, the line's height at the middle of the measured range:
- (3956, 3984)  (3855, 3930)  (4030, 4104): 0.045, 1.92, 1.86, 1.9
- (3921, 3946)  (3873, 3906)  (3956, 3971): 0.024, 1.85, 1.85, 1.85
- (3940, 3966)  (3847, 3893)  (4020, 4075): 0.017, 1.97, 1.84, 1.91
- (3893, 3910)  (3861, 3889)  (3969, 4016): 0.084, 2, 1.82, 1.96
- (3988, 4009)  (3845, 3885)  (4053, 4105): 0.060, 1.96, 1.89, 1.91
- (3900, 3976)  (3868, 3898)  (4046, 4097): 0.032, 1.92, 1.85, 1.9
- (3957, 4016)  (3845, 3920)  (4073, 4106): 0.041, 1.92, 1.87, 1.89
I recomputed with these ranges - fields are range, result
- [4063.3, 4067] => 1.79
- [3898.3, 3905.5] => 1.76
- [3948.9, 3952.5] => 1.98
